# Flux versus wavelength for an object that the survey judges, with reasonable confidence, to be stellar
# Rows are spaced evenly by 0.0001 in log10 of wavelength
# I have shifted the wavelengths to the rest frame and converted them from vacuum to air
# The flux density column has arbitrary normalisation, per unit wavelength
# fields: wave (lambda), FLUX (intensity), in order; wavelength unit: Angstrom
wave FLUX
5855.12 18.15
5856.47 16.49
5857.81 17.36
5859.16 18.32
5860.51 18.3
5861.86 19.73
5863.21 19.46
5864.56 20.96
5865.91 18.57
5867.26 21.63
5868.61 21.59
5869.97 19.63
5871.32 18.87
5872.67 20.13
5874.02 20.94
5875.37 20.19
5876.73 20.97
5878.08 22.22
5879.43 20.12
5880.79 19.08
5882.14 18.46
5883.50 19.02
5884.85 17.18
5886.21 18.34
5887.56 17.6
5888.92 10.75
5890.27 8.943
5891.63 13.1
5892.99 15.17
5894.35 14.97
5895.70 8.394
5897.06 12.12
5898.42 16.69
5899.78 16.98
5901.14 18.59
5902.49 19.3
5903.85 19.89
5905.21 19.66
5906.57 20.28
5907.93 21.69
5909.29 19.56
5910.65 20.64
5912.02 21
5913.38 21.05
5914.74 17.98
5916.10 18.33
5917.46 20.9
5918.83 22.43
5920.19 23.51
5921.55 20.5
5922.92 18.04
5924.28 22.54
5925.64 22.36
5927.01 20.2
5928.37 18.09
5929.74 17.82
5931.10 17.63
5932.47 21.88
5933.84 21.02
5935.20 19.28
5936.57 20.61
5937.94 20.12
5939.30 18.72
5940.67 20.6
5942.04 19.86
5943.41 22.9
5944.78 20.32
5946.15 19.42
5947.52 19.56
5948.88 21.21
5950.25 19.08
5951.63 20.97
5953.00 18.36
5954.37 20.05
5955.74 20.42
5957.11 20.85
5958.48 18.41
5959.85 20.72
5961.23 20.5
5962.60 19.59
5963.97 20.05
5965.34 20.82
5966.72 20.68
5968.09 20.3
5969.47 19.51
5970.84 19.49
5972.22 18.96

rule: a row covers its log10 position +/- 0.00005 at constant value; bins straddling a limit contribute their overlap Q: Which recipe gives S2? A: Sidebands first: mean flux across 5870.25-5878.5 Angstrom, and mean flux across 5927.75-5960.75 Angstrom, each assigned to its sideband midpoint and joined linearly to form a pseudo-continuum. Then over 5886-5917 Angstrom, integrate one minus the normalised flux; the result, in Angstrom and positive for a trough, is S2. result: 4.9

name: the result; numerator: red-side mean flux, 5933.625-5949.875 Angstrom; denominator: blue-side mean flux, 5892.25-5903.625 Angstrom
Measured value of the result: 1.31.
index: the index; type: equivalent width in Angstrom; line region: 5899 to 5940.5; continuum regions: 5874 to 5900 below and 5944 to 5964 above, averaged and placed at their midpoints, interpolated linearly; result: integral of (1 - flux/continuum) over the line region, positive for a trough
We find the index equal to -4.3 Angstrom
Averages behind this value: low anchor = 16.4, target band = 20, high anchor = 20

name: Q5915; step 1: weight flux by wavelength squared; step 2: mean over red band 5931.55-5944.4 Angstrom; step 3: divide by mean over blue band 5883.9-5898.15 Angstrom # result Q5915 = 1.50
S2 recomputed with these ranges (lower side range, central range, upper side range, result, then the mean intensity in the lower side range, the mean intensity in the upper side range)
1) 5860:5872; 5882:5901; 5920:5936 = 4.9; 19.9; 20.1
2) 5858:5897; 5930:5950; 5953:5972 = -0.7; 17.8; 20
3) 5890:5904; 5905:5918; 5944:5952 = -3.0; 14.9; 20.1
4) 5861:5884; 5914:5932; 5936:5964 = 0.0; 20.1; 20.1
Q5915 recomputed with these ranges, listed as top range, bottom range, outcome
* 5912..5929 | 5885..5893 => 1.47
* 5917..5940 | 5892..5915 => 1.15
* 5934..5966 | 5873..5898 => 1.24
